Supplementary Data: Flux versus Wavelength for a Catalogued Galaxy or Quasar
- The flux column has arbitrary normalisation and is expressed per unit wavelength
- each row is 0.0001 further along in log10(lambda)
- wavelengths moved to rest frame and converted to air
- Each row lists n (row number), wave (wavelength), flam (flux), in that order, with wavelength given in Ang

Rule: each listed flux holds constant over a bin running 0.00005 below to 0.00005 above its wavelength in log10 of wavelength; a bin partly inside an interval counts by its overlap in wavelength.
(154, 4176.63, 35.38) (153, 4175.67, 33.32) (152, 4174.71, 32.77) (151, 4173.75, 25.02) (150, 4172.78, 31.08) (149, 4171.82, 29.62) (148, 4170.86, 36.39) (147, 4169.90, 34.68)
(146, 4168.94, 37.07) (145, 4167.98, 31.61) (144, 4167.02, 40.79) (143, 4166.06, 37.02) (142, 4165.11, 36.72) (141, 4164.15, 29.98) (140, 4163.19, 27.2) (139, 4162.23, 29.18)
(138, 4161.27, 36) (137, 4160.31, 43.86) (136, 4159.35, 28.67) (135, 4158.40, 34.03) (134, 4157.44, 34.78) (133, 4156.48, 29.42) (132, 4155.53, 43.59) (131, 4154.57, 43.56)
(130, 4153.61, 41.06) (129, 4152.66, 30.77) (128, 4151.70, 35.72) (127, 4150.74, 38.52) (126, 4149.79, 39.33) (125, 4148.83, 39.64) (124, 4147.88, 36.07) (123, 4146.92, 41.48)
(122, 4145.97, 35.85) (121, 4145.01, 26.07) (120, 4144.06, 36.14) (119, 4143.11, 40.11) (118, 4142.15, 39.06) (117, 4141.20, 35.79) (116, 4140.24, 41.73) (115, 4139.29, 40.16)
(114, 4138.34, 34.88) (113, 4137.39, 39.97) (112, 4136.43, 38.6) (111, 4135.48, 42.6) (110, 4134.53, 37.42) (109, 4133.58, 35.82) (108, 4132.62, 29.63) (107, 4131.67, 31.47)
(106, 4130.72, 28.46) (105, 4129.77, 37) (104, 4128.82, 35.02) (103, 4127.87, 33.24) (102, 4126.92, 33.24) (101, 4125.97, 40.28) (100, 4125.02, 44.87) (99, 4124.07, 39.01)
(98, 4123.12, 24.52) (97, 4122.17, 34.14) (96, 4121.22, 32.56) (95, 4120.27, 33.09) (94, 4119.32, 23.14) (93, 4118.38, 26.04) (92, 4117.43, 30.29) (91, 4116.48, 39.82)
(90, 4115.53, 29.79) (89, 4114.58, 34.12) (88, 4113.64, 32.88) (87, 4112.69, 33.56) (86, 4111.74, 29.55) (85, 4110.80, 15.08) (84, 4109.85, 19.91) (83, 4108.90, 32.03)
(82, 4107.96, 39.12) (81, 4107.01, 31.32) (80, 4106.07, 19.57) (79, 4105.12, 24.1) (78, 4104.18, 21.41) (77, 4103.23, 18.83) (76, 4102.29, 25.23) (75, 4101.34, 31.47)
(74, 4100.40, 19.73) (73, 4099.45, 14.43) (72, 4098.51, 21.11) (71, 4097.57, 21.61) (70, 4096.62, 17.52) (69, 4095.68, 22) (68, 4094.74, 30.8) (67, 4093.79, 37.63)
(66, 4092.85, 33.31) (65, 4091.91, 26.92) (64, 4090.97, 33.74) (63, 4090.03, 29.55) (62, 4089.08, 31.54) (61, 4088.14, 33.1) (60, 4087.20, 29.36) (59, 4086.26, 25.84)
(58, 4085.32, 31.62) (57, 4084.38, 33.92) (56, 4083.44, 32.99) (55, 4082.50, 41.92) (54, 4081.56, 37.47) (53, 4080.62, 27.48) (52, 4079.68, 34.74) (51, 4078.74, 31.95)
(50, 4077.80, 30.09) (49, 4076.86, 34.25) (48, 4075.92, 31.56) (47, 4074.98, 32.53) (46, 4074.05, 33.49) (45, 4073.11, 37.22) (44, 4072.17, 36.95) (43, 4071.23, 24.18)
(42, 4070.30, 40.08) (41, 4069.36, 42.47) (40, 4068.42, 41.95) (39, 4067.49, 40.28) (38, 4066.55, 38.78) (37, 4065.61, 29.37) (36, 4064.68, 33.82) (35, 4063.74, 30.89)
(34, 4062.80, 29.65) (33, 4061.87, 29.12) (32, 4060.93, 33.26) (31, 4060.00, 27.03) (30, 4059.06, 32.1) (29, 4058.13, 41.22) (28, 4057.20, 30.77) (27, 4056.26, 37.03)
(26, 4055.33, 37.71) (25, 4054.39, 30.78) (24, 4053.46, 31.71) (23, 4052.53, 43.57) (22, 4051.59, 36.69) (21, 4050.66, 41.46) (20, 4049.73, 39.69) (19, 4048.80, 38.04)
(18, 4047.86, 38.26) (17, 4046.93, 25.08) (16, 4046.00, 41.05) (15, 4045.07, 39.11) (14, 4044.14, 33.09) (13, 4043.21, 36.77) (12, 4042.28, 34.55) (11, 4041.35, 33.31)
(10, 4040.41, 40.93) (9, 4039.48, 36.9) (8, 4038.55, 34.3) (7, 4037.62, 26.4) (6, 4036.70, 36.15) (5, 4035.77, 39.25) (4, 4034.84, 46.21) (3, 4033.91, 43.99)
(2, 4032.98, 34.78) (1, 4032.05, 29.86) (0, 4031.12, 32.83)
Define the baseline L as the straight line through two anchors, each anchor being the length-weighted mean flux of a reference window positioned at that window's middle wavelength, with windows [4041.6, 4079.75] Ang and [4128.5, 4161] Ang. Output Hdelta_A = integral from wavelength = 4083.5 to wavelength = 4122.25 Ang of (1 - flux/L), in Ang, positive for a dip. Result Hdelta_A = 8.38 Ang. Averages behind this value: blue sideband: 34.9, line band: 28.1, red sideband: 36.7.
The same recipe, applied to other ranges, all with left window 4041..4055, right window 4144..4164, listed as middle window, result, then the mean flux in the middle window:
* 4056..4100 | 5.2 Ang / 31.8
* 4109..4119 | 1.9 Ang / 29.1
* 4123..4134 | 0.3 Ang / 34.7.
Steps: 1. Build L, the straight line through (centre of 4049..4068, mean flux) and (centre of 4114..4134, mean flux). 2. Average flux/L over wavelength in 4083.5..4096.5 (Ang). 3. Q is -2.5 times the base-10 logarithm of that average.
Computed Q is 0.12 mag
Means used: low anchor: 34.8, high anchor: 33.1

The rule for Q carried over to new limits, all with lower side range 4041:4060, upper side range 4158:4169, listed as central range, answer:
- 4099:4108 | 0.421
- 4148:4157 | -0.104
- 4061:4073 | 0.026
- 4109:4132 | 0.103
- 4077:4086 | 0.064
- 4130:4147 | -0.051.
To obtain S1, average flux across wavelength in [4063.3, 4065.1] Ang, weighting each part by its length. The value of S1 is 32.3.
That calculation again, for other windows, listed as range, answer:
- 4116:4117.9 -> 35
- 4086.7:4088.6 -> 31.2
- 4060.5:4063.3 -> 30.6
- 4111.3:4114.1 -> 32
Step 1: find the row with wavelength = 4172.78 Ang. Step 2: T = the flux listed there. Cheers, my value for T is 31.08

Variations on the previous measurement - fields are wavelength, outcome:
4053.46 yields 31.71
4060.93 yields 33.26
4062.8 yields 29.65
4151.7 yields 35.72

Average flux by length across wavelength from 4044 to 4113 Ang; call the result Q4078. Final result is 31.5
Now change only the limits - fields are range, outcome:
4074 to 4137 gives 30.6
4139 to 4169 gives 36.2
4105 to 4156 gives 34.4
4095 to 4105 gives 21.6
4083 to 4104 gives 27.3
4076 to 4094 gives 32.4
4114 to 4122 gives 31.3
